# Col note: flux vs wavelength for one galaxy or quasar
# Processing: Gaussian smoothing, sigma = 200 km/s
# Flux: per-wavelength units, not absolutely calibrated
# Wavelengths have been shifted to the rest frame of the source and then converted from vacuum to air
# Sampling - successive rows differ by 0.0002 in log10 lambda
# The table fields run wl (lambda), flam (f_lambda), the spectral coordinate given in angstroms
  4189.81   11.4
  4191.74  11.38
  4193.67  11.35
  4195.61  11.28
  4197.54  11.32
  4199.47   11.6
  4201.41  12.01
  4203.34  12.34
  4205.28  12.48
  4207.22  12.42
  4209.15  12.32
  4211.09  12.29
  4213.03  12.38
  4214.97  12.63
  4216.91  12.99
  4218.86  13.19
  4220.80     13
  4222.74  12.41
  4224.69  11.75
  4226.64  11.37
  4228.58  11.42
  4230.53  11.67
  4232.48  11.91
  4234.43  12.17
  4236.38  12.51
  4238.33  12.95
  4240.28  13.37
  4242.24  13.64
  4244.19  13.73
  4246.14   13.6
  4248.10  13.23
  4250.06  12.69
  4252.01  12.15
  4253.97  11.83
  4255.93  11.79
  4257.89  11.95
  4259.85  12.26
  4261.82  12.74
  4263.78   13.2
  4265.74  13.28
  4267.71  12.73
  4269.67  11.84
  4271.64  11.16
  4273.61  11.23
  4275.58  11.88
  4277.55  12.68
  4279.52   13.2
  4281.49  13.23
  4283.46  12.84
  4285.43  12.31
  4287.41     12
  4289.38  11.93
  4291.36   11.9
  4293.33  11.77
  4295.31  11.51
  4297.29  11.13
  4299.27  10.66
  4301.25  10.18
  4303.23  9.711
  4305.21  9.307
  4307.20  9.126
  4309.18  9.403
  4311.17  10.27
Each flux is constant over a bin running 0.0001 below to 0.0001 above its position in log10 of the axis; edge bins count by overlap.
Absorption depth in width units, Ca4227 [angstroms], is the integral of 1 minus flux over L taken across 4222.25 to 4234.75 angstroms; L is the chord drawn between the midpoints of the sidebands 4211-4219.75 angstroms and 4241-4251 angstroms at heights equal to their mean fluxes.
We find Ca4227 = 1.2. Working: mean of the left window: 12.7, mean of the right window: 13.4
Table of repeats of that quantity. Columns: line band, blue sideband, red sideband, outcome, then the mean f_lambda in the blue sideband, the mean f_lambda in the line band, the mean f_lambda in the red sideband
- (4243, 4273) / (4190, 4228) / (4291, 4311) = -3.55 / 12.1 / 12.5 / 10.4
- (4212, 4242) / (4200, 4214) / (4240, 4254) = 0.67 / 12.3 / 12.4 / 13.1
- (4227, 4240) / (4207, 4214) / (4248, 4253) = 0.37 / 12.4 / 12.1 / 12.6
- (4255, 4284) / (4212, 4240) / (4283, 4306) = -1.87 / 12.3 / 12.4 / 11.3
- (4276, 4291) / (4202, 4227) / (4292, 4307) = -2.23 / 12.4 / 12.5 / 10.6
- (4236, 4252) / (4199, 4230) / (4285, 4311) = -1.93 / 12.3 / 13.2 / 10.8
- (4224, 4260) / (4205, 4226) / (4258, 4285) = 0.17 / 12.5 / 12.4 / 12.5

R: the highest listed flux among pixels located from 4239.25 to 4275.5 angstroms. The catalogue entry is 13.73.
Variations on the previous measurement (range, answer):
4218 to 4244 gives 13.64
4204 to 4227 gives 13.19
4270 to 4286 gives 13.23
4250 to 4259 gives 12.69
